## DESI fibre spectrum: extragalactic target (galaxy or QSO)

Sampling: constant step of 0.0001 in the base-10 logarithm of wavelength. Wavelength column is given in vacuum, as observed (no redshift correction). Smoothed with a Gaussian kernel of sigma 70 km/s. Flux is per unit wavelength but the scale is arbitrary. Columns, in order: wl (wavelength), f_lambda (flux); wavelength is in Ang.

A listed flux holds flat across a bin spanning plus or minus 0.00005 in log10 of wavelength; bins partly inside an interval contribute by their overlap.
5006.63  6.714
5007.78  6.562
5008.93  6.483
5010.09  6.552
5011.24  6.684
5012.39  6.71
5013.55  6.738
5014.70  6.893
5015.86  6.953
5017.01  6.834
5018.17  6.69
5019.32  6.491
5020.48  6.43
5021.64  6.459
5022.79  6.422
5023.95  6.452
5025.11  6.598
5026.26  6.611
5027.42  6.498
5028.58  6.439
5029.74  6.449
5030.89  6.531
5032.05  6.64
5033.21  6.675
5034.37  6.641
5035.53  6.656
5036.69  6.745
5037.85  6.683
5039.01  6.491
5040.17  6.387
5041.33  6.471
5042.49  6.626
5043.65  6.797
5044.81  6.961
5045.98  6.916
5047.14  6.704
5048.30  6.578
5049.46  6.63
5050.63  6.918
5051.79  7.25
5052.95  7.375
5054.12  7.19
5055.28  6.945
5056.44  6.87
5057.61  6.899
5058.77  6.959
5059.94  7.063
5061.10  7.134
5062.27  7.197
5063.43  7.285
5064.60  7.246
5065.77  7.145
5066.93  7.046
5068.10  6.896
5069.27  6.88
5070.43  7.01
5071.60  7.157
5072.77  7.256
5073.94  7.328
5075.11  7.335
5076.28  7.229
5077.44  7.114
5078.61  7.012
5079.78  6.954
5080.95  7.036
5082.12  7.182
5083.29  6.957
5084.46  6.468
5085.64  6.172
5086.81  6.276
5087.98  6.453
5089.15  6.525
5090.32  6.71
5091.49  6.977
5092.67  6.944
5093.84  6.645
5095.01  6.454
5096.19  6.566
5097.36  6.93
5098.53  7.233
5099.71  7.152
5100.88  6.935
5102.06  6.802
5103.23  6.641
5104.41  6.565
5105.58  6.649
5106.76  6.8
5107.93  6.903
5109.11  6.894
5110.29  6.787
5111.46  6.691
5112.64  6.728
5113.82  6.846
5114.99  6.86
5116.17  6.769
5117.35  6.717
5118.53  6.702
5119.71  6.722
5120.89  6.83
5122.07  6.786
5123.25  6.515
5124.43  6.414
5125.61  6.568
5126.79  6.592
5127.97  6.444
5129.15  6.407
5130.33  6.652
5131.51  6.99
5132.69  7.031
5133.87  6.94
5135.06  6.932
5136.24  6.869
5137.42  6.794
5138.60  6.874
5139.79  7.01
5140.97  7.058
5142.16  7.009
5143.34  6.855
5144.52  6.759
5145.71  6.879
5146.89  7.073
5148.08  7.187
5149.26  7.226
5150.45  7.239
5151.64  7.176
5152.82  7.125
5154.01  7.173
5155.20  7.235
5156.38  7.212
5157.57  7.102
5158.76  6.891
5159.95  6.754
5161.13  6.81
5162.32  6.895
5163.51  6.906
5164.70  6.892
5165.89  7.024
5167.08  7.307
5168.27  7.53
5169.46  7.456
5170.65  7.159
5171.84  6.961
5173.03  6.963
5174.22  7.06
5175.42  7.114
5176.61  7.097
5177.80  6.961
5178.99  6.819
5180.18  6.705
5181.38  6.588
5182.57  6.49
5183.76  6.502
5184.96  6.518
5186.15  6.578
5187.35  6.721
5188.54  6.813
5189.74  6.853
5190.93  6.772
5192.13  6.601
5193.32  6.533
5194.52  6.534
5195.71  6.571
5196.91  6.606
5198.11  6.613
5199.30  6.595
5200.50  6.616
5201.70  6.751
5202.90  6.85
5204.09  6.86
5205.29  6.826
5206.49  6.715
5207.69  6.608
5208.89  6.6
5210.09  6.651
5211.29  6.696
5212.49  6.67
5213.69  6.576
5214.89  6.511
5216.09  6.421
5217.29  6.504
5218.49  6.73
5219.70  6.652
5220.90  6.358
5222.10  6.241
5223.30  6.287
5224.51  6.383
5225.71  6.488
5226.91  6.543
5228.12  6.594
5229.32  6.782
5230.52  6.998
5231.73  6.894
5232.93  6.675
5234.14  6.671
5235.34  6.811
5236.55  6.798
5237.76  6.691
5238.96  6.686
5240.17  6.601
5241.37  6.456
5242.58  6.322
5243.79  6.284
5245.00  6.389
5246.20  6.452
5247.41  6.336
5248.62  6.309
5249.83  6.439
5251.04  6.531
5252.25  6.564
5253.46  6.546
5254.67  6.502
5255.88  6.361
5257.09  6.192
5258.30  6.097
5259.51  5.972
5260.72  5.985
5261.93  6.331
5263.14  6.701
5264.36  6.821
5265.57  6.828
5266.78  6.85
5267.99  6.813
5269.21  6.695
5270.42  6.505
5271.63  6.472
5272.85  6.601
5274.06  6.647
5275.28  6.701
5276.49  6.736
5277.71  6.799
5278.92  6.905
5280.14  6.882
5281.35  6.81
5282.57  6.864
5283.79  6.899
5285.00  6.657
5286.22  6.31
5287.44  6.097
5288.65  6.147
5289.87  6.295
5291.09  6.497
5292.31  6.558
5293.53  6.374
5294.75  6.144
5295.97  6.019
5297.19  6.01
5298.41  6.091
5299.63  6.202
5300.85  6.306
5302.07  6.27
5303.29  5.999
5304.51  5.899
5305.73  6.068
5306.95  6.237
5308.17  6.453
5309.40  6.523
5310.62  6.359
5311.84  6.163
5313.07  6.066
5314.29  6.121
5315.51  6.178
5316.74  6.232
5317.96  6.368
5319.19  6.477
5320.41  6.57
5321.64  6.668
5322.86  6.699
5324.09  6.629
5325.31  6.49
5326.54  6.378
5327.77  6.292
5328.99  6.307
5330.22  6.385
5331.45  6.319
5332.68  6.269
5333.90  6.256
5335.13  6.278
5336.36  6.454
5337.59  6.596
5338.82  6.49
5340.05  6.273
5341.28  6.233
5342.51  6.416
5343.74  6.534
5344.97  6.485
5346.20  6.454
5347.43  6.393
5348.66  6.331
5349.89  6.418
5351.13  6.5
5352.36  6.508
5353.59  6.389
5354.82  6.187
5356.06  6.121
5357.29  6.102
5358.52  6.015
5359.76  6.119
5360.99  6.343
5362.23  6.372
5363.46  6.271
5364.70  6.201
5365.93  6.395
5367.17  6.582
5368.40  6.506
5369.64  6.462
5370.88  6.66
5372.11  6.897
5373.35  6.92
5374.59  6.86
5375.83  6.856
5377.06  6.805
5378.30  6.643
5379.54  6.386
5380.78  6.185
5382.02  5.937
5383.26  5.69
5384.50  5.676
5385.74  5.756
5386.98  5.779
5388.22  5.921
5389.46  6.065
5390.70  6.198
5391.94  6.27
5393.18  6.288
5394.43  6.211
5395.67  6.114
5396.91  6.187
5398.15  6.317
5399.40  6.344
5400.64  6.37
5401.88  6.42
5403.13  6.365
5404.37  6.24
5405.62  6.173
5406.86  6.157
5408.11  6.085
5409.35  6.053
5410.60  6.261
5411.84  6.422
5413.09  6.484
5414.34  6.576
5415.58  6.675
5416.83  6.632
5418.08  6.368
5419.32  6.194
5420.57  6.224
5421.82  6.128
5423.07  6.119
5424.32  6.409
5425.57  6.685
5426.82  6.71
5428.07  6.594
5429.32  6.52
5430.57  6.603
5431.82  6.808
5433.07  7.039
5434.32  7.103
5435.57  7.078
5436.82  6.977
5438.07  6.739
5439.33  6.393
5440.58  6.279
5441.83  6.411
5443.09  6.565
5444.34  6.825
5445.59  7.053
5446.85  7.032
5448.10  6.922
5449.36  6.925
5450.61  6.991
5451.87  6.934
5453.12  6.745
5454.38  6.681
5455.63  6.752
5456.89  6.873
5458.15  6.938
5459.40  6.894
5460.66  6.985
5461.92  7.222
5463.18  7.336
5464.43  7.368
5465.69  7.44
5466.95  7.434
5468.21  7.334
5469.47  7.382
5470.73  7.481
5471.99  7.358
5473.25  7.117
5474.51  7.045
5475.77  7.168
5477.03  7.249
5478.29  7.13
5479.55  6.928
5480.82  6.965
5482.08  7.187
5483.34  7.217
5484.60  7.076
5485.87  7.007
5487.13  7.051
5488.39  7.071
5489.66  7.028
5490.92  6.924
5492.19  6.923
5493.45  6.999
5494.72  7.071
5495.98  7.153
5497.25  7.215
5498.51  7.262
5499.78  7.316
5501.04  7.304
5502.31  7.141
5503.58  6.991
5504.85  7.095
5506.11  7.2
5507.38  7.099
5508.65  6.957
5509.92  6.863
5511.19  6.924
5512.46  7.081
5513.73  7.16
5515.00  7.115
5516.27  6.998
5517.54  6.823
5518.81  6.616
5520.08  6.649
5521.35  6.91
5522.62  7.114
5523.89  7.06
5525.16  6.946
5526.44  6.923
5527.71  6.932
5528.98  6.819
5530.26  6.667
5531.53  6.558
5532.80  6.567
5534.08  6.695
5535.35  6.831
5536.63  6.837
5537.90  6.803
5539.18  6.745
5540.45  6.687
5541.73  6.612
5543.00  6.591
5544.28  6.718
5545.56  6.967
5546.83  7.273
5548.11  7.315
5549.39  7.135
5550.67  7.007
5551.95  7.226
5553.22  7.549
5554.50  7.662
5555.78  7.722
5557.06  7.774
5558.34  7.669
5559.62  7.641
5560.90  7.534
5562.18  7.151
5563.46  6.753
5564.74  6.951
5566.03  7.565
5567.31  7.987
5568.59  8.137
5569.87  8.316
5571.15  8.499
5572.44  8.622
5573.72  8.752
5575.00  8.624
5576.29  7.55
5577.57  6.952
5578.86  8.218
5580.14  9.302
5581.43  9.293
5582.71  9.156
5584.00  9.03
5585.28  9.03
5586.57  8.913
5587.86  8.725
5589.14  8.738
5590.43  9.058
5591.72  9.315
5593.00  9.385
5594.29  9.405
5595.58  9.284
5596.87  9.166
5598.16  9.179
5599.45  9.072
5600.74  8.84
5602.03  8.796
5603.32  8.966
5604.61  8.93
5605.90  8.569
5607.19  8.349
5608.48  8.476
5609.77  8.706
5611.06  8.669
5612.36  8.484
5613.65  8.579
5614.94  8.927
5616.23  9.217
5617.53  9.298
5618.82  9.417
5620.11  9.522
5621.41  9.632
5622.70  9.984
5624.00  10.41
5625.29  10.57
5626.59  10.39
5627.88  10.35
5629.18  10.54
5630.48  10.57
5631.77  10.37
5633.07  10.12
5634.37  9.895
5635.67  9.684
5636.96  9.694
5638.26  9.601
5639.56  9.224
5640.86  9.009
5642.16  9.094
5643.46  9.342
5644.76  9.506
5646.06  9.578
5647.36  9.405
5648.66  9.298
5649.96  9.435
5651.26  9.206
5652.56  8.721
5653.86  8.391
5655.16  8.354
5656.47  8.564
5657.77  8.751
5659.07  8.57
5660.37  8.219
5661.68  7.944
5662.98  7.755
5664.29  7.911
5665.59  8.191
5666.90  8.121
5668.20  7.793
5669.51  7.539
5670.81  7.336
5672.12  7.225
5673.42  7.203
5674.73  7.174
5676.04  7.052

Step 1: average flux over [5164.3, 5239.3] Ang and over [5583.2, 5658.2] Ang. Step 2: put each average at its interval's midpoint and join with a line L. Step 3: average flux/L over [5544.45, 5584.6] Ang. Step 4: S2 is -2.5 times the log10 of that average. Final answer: 0.143 mag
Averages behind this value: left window 6.73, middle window 7.84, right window 9.27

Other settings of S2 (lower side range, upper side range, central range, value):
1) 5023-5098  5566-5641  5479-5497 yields 0.221 mag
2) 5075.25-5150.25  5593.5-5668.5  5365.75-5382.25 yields 0.208 mag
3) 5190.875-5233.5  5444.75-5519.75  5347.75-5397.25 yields 0.096 mag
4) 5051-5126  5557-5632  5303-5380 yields 0.224 mag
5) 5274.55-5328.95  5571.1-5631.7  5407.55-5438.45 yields 0.148 mag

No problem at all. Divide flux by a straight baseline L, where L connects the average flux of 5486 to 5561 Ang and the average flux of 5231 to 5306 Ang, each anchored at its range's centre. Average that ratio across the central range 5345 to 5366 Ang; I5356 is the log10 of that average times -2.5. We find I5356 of 0.06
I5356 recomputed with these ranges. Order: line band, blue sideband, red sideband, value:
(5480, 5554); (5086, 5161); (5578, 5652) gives 0.253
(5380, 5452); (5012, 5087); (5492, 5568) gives 0.096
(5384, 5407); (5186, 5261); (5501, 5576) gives 0.126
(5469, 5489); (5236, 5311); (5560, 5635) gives 0.125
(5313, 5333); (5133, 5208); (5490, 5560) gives 0.092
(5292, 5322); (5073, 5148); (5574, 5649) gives 0.236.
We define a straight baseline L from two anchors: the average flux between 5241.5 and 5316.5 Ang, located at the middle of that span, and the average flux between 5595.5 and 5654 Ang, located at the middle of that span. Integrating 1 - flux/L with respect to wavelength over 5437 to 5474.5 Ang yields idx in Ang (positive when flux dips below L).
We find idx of 4.5 Ang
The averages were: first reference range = 6.41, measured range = 6.98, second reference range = 9.37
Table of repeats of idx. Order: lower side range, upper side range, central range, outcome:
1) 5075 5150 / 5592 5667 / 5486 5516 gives 5.26 Ang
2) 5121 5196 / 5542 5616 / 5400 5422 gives 3.93 Ang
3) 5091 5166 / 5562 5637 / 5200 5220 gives 1.57 Ang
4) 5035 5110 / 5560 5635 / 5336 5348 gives 2.27 Ang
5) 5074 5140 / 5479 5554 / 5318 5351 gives 2.25 Ang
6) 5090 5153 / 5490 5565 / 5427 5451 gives 0.74 Ang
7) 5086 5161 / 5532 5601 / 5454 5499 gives 3.43 Ang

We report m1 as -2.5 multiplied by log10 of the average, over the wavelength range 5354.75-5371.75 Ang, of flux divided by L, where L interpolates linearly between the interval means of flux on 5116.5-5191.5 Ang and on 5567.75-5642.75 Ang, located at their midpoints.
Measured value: 0.247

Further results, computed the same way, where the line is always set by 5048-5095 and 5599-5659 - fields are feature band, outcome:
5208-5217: 0.148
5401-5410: 0.322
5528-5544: 0.309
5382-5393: 0.362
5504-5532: 0.264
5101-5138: 0.065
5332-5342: 0.260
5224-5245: 0.155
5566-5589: 0.071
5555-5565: 0.212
